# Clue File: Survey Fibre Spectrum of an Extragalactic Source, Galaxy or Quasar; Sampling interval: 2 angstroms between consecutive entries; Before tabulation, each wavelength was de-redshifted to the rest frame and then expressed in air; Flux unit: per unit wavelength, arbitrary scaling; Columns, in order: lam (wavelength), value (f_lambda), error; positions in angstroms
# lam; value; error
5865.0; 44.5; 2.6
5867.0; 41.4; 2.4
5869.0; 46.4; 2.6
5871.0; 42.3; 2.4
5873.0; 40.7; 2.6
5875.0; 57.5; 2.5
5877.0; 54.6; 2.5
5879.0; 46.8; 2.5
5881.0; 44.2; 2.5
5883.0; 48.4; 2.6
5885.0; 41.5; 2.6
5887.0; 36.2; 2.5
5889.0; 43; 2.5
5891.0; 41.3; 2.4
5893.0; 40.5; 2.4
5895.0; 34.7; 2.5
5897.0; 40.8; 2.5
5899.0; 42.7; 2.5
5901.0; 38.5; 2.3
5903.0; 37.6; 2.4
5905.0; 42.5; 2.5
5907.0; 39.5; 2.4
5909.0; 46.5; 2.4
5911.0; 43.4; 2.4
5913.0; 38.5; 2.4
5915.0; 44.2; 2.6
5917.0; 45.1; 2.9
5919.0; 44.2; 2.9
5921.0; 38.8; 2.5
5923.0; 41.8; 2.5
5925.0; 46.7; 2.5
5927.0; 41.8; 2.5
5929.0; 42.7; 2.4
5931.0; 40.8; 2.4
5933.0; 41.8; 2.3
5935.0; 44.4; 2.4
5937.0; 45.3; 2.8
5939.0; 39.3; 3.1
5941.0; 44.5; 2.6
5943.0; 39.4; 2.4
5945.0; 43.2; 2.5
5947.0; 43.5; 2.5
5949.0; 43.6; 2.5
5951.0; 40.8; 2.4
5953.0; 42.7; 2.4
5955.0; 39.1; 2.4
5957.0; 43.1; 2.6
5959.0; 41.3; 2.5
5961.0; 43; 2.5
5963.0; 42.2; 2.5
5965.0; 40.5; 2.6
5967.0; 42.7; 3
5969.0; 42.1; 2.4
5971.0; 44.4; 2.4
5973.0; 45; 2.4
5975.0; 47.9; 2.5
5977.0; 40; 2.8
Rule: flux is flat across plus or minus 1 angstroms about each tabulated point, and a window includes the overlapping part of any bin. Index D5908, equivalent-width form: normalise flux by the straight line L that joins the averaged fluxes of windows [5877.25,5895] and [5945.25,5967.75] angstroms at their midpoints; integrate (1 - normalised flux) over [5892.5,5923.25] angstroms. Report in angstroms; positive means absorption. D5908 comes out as 1.0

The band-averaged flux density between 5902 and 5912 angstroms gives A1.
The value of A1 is 41.9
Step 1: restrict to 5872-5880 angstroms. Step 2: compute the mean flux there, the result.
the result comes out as 49.9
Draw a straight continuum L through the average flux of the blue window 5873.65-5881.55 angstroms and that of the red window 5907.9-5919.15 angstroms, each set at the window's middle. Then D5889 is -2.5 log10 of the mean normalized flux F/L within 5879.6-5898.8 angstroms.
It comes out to 0.171 mag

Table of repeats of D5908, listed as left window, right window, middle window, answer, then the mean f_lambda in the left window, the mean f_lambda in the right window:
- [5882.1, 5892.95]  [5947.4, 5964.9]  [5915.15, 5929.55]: -0.4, 41.9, 42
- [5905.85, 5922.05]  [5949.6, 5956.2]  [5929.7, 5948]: -0.4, 42.5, 41.1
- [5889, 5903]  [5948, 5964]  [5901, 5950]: -1.8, 39.8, 42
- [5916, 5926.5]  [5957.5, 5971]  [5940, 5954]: 0.0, 43.2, 42.2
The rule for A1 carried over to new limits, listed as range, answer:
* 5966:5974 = 43.5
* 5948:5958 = 41.9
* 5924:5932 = 43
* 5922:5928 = 43.4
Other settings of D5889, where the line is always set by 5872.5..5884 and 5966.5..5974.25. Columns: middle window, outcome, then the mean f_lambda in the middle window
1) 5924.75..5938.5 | 0.07 mag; 43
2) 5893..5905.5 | 0.21 mag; 39.4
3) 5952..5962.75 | 0.07 mag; 41.9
